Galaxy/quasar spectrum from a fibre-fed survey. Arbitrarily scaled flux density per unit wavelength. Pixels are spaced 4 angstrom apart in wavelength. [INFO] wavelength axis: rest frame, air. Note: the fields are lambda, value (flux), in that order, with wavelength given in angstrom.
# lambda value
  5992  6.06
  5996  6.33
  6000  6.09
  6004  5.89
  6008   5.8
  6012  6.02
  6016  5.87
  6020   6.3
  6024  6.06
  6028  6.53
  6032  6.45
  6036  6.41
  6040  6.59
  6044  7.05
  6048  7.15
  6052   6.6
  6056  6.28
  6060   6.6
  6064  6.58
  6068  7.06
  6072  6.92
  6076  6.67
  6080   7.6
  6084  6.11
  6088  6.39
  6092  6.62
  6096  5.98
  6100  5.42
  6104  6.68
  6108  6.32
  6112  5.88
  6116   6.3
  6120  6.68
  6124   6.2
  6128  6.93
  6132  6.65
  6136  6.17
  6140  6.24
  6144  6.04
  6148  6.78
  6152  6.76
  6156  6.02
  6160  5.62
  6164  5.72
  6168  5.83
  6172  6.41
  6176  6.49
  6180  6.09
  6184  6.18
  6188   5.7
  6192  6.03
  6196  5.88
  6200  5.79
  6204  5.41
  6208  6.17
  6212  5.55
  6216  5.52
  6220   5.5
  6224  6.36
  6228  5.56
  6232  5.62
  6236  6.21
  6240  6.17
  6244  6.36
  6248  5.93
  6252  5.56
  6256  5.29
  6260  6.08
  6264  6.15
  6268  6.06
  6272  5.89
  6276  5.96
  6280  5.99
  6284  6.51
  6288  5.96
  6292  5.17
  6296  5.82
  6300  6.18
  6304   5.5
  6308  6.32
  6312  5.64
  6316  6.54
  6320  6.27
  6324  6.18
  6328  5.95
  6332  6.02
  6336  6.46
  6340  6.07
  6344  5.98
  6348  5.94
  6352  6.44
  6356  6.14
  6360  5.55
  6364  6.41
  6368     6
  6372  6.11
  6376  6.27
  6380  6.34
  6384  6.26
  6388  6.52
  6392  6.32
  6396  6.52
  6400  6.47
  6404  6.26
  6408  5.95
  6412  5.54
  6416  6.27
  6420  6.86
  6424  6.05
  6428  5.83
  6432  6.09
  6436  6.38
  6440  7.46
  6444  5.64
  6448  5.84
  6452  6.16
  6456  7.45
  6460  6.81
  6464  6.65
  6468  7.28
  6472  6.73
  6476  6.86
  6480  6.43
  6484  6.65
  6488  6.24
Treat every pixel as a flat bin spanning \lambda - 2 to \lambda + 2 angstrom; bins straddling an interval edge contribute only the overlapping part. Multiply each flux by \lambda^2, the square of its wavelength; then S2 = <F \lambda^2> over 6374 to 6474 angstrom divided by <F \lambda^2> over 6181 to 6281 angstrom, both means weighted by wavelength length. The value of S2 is 1.16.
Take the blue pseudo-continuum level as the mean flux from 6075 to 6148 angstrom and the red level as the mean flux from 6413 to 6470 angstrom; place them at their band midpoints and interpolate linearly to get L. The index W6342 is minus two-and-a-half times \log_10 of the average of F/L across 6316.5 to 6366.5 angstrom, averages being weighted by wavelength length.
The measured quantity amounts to 0.05 mag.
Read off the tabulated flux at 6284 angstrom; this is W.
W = 6.51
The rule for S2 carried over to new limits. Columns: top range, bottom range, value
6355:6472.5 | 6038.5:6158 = 1.08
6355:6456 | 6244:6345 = 1.08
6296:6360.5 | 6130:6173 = 1.04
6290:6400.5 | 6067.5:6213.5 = 1.05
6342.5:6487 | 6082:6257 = 1.13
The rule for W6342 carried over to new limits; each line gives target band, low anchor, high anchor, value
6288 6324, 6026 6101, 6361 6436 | 0.07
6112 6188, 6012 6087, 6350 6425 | 0.04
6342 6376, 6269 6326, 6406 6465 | 0.01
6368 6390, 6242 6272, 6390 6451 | -0.02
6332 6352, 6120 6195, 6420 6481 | 0.05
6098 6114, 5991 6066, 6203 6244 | 0.01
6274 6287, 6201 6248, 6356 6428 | -0.03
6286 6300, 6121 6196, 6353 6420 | 0.09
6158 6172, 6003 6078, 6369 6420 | 0.10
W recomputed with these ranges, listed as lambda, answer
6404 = 6.26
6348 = 5.94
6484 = 6.65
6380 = 6.34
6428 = 5.83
